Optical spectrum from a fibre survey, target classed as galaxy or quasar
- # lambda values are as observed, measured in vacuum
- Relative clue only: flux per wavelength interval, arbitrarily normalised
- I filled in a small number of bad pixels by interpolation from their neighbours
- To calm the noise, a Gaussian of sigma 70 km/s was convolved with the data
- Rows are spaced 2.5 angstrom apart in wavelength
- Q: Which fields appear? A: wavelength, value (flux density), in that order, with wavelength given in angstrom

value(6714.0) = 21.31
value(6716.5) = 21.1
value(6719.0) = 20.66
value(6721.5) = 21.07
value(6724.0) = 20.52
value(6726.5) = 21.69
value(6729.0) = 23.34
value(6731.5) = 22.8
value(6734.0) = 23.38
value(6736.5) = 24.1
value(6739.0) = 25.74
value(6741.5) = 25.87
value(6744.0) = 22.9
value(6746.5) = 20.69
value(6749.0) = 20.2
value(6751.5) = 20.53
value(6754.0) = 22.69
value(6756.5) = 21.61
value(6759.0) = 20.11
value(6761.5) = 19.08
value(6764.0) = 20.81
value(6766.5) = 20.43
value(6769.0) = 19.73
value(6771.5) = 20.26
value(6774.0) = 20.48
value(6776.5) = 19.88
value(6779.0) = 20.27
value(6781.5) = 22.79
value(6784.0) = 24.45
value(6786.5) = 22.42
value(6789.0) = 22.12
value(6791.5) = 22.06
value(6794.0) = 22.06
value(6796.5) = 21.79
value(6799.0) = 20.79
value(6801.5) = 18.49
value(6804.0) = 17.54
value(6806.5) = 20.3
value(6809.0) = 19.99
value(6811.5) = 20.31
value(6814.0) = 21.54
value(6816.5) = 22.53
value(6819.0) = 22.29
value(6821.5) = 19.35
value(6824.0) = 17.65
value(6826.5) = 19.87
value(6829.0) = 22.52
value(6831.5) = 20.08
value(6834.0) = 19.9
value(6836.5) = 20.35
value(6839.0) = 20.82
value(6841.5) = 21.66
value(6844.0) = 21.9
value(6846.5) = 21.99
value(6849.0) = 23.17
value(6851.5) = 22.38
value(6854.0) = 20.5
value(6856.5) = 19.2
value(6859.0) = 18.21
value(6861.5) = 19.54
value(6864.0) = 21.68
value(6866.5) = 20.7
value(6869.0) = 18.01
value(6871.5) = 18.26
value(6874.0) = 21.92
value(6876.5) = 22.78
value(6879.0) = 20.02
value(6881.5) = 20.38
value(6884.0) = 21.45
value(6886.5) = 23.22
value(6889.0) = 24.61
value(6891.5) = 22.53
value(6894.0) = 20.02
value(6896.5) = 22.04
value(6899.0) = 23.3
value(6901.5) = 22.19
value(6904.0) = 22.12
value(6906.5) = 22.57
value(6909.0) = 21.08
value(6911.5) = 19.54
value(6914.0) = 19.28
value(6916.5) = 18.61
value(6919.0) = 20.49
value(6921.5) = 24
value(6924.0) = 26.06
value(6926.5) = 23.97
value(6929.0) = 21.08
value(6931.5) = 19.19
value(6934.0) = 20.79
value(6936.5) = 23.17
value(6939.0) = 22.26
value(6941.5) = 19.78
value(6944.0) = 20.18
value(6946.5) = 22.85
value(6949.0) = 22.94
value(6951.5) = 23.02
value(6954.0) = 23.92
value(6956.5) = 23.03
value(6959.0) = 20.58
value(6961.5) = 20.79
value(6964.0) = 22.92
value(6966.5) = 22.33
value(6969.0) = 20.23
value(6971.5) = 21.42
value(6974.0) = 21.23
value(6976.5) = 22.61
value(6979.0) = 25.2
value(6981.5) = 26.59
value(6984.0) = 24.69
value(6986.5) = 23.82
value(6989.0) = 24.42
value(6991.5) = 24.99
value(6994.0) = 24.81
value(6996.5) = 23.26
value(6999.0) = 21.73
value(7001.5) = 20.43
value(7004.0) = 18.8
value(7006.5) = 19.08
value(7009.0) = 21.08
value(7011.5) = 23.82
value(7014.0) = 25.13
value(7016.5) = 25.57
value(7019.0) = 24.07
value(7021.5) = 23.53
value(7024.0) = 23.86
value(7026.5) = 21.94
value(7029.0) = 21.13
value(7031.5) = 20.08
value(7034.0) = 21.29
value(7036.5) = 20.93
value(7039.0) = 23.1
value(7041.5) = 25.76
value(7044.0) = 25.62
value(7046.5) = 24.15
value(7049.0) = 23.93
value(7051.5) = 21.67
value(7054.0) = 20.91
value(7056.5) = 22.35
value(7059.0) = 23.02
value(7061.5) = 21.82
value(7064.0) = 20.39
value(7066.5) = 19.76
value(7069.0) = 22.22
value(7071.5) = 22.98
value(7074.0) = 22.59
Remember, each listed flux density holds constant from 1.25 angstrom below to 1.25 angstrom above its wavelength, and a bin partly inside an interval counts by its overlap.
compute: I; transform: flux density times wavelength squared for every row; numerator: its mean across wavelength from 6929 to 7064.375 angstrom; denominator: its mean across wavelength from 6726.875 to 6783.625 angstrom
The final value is 1.11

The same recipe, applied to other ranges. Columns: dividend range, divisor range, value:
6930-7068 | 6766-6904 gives 1.12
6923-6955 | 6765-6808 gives 1.11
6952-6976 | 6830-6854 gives 1.06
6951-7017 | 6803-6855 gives 1.14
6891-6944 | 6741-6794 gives 1.06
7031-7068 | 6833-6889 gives 1.13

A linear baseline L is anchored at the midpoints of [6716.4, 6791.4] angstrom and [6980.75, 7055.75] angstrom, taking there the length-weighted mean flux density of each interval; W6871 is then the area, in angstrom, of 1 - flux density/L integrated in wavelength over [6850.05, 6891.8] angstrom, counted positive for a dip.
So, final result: 2.6 angstrom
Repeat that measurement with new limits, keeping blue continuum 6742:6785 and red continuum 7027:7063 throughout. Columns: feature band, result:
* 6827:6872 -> 1.8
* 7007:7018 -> -0.6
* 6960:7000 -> -1.8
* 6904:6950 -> 0.8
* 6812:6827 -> 0.6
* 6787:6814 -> 0.8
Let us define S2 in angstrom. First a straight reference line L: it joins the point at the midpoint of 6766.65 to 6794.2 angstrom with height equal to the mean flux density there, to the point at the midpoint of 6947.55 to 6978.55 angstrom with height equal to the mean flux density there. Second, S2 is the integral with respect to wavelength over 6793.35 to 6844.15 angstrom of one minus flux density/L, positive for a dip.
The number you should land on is 2.5 angstrom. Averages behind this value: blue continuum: 21.4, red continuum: 22.2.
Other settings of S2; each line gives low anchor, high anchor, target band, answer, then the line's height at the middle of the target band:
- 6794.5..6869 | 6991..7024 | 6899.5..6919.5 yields 0.6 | 21.5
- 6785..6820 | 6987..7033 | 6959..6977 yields 0.6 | 22.3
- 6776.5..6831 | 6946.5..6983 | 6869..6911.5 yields 0.5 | 21.9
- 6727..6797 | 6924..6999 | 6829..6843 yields 0.9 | 22.2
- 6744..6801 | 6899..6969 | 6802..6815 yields 0.9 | 21.3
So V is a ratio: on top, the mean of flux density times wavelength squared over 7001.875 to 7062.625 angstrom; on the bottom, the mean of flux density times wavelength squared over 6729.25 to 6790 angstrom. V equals 1.12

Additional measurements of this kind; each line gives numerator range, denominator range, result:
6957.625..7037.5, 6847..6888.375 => 1.13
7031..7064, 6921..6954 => 1.05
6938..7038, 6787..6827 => 1.15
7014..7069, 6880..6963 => 1.07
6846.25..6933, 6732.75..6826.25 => 1.04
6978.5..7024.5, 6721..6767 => 1.14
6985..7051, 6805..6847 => 1.17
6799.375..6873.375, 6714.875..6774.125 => 0.97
